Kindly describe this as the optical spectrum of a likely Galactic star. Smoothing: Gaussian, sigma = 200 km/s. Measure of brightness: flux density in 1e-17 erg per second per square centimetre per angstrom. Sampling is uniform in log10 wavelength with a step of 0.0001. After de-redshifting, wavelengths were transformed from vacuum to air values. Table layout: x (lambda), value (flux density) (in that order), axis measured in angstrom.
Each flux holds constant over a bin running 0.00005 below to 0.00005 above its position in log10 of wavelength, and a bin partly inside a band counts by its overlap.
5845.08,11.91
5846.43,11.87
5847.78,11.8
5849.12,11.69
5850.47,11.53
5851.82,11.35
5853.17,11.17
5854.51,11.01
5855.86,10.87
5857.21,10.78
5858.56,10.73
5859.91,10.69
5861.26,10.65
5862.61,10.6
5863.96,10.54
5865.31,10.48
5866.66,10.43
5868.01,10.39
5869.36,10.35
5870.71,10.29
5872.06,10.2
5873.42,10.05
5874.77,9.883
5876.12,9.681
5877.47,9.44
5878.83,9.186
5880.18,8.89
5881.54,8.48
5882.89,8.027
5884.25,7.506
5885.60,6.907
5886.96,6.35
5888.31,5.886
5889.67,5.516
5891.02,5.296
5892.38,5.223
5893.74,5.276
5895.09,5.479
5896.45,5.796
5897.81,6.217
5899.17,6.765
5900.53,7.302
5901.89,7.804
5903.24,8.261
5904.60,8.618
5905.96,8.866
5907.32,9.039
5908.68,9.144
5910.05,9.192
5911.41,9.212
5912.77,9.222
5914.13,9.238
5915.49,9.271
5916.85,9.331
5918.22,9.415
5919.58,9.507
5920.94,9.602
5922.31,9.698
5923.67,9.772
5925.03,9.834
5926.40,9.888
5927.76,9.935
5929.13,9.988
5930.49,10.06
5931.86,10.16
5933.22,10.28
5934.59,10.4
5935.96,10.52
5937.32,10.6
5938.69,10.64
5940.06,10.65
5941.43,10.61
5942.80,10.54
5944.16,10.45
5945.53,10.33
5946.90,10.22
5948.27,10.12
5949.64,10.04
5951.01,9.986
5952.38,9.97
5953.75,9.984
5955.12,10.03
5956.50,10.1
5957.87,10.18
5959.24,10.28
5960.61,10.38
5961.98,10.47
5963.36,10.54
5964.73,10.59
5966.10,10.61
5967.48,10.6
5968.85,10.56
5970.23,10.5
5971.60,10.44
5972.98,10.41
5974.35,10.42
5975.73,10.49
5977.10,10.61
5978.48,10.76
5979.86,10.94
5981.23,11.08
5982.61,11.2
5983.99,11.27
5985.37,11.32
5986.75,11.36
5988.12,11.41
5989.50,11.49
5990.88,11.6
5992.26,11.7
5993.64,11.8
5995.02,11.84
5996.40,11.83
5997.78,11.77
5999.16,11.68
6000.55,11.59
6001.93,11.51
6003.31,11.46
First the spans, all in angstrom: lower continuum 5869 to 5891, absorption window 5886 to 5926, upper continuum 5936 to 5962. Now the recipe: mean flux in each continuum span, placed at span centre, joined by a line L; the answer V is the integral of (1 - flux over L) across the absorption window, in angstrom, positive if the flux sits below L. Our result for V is 5.4 angstrom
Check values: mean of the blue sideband 8.42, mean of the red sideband 10.3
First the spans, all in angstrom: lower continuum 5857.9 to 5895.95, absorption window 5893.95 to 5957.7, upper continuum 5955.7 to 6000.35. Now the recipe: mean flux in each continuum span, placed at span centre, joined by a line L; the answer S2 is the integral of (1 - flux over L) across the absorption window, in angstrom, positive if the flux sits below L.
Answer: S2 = 2.70 angstrom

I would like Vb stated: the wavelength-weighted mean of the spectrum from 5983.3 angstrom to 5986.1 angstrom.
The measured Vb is 11.3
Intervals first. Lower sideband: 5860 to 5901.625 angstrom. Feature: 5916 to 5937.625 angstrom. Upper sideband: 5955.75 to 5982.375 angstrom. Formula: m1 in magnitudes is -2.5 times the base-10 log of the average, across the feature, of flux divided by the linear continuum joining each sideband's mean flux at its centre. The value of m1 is -0.05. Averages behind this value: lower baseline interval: 8.26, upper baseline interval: 10.5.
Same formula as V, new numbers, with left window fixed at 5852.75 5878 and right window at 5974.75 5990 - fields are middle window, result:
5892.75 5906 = 4.63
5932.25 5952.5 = 0.91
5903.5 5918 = 2.15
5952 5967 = 0.89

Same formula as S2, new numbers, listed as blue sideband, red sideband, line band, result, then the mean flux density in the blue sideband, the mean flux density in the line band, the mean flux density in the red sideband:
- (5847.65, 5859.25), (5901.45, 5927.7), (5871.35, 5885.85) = 2.0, 11.2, 8.99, 9.24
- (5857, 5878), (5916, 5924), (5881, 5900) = 7.0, 10.3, 6.33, 9.54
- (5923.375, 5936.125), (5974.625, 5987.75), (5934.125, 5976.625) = 0.6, 10.1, 10.4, 11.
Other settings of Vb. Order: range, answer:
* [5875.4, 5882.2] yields 9.14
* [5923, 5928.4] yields 9.86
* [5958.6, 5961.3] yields 10.4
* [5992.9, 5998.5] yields 11.8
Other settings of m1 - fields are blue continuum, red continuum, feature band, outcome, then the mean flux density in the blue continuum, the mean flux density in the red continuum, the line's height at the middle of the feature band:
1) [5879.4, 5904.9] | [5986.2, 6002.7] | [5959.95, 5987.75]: -0.008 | 6.81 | 11.6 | 10.7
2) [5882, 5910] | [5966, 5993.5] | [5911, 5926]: -0.173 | 7.03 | 11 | 8.08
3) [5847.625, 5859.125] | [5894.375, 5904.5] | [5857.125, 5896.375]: 0.060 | 11.2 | 6.91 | 9.02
